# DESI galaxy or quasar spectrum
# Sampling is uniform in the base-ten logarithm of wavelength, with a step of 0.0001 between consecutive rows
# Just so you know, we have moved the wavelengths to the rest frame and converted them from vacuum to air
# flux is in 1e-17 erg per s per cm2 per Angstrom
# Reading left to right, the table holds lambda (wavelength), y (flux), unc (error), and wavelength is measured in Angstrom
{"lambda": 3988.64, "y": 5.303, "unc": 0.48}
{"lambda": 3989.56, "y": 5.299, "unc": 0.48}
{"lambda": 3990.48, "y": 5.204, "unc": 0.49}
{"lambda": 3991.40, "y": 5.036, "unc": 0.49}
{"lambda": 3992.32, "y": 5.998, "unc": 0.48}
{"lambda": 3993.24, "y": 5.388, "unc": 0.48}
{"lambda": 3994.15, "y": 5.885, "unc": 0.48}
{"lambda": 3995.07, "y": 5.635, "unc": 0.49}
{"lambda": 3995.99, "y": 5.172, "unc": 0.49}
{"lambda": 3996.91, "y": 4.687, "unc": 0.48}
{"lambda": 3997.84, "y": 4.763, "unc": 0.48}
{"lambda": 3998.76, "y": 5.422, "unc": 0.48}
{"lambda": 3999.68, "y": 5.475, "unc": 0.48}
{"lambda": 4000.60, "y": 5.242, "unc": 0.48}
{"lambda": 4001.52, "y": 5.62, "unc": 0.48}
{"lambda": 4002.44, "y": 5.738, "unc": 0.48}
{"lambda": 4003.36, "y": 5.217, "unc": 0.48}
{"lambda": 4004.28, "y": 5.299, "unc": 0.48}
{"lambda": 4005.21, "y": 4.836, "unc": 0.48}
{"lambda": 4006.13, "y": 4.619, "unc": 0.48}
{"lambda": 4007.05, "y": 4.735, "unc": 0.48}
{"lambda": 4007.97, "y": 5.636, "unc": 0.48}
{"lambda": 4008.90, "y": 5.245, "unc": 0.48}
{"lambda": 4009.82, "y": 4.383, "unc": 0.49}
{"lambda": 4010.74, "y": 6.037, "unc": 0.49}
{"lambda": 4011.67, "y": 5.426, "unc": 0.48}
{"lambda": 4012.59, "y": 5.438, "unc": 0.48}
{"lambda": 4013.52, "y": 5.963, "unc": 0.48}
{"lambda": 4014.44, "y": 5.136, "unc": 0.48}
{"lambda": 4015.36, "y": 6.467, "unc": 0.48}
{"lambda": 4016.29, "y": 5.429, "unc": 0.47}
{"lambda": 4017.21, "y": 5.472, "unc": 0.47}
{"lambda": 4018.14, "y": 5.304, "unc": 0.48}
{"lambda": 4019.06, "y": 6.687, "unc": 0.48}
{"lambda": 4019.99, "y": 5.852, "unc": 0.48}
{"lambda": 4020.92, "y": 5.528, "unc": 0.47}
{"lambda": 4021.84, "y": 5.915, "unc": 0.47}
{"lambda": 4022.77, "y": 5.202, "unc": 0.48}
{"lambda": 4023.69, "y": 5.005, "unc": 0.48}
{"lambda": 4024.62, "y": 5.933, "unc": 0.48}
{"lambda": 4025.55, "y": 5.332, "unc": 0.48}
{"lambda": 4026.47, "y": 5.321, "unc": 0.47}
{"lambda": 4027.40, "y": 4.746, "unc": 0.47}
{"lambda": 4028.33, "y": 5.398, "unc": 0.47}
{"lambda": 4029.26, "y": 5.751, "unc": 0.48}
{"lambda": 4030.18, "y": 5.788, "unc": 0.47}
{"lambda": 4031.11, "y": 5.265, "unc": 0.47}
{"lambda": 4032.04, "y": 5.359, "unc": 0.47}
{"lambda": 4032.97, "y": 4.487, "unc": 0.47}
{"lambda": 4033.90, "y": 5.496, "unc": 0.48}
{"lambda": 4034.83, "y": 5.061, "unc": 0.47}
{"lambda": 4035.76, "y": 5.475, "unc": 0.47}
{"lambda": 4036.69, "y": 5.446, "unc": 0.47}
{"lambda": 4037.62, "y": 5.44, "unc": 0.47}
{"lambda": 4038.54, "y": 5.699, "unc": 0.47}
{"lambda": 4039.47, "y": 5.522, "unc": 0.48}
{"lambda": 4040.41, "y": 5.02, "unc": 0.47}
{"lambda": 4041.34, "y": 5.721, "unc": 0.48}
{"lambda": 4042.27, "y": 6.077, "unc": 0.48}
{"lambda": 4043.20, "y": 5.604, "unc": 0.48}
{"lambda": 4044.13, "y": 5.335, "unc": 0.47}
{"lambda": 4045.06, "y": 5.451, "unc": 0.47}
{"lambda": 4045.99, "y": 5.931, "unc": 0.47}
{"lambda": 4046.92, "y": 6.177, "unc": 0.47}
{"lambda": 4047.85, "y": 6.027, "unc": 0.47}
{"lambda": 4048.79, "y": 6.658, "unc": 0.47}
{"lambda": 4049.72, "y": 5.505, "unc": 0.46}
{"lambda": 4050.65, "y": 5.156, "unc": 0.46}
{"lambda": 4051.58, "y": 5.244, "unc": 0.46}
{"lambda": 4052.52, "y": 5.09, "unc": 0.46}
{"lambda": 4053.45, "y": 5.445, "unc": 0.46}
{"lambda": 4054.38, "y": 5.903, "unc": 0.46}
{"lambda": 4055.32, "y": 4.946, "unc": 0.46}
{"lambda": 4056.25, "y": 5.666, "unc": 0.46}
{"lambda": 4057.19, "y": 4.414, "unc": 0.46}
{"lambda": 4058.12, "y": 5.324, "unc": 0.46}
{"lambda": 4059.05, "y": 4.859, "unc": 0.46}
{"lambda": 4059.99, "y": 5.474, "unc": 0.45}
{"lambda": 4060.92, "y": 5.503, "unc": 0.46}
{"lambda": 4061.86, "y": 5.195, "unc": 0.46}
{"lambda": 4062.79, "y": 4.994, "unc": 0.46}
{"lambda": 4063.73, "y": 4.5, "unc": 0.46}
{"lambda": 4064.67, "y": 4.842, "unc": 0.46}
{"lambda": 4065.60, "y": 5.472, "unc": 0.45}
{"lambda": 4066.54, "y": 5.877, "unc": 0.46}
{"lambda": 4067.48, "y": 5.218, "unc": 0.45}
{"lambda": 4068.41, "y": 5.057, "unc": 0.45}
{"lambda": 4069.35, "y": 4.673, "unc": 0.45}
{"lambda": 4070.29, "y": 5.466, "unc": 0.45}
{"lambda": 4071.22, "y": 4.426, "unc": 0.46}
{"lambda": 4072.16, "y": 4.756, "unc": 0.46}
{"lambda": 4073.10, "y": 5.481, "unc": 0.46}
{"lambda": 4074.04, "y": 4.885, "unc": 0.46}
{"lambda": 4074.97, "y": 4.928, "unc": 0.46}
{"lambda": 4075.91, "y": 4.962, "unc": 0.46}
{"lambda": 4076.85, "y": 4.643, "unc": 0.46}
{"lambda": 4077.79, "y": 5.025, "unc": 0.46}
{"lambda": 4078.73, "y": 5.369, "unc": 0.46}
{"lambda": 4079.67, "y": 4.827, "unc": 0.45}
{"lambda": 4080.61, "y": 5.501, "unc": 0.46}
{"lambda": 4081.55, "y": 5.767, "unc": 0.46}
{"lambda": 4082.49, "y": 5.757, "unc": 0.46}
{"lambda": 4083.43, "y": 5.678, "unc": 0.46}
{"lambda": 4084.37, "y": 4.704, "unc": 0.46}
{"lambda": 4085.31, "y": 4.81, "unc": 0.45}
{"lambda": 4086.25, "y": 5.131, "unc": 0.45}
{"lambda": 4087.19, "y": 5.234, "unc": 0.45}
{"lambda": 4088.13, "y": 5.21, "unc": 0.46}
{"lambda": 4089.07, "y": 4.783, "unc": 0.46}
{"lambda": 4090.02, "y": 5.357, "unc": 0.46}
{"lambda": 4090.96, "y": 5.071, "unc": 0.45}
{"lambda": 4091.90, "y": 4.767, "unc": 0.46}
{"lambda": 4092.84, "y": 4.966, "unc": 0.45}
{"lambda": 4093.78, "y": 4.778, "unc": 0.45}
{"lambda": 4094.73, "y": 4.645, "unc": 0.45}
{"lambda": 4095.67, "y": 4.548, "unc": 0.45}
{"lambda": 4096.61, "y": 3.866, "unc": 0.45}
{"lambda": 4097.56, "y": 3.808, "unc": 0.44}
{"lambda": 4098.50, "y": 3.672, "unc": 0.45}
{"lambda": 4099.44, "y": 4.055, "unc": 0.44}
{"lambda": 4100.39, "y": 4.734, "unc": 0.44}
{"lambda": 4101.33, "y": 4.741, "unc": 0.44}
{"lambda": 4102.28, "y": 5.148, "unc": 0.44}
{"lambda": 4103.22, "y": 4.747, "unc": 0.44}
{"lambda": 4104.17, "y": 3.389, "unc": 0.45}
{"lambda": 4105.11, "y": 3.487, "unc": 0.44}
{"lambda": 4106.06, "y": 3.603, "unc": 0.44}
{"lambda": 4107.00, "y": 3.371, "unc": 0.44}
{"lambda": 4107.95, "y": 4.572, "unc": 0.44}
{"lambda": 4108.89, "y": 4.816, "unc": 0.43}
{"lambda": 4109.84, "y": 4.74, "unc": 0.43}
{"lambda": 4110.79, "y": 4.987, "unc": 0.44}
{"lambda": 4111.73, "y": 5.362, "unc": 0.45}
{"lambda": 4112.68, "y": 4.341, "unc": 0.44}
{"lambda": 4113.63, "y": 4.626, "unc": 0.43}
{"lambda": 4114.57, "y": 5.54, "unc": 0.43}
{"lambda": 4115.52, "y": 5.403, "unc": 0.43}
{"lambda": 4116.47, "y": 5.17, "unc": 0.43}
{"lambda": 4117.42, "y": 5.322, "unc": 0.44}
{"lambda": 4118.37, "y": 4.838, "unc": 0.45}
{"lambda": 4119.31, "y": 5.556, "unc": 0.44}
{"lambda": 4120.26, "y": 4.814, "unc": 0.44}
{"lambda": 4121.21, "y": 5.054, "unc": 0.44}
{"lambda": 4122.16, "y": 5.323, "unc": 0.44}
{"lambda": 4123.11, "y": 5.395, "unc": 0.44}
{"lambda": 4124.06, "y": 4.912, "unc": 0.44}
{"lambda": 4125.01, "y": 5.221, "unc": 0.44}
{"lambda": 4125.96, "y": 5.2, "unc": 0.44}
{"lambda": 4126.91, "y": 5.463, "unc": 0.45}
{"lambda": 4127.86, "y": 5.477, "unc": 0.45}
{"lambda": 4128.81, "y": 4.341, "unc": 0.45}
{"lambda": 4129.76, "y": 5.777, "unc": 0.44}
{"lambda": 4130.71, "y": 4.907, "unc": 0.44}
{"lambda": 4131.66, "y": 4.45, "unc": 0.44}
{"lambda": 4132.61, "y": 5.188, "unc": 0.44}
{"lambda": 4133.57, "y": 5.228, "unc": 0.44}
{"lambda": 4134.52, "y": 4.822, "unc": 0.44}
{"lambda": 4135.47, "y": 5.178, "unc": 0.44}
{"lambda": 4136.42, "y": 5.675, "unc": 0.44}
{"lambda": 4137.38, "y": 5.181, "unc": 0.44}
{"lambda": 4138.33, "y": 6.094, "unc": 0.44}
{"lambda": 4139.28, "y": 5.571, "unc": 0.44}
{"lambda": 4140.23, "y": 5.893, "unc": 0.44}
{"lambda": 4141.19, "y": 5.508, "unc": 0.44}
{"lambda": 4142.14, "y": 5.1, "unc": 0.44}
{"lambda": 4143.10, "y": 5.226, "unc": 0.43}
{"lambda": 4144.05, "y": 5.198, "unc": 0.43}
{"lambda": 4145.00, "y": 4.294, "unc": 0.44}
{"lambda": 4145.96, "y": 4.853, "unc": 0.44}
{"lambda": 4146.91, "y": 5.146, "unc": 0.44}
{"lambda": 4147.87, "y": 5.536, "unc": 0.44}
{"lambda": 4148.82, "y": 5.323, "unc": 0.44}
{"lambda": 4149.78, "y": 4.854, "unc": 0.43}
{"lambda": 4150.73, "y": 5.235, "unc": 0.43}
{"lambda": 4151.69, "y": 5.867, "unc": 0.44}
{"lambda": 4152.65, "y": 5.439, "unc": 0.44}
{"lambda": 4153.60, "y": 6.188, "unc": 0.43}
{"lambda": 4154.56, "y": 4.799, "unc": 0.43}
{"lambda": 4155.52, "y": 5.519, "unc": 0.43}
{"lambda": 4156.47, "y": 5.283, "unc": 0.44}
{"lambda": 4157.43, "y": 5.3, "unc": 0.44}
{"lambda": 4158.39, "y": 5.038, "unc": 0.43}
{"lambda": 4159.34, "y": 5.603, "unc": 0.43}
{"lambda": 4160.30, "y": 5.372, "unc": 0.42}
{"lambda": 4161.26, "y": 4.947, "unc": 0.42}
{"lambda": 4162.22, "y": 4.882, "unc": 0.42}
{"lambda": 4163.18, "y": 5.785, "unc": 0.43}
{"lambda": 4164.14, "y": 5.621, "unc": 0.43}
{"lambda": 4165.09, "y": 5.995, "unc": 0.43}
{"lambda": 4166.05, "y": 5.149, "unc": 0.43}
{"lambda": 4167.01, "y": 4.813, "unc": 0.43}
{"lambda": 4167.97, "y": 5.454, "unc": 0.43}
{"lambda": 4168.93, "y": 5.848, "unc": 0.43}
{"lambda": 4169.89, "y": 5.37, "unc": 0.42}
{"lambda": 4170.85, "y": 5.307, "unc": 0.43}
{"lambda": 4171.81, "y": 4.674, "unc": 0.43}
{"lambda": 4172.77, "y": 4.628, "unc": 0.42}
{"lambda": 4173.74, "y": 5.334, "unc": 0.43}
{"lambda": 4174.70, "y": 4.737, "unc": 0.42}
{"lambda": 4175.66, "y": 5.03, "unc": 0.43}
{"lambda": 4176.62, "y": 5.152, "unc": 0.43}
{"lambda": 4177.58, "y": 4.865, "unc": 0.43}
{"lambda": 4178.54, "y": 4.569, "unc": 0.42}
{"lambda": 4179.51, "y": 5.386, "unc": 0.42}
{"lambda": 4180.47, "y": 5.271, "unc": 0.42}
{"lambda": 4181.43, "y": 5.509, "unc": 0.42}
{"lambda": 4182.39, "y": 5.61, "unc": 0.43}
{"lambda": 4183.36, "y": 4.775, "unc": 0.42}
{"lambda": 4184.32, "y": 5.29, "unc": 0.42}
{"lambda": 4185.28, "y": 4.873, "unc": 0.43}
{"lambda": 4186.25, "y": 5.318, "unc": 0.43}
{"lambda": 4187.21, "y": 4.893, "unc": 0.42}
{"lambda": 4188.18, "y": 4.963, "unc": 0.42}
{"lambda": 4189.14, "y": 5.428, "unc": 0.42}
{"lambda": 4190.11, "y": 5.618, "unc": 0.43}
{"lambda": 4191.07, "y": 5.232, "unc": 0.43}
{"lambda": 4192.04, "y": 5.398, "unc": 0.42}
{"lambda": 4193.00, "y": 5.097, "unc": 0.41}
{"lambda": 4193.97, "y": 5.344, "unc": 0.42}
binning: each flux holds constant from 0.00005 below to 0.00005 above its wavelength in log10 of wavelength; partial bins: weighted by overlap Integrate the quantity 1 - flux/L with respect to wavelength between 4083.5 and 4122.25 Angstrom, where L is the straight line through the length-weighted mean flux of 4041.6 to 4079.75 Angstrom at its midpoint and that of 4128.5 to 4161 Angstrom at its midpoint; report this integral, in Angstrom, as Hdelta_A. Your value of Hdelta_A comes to 4.1 Angstrom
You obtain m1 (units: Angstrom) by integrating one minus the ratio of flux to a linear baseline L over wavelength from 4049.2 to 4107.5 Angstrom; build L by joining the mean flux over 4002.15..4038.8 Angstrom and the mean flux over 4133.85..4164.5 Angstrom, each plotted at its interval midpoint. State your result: 5.01 Angstrom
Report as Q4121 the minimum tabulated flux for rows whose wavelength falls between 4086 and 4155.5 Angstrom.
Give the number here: 3.371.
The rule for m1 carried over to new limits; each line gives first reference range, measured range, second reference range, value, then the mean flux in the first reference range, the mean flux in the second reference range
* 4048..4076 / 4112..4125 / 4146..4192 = 0.3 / 5.21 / 5.25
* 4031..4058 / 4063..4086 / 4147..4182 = 1.3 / 5.47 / 5.27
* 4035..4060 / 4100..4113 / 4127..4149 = 2.2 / 5.5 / 5.22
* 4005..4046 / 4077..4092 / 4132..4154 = 0.5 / 5.44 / 5.32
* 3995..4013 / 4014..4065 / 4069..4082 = -3.1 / 5.22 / 5.05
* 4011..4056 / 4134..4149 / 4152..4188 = 0.0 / 5.54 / 5.23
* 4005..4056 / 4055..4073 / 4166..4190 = 1.0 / 5.48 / 5.14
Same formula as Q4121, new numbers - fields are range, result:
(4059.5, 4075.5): 4.426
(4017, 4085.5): 4.414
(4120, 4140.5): 4.341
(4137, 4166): 4.294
